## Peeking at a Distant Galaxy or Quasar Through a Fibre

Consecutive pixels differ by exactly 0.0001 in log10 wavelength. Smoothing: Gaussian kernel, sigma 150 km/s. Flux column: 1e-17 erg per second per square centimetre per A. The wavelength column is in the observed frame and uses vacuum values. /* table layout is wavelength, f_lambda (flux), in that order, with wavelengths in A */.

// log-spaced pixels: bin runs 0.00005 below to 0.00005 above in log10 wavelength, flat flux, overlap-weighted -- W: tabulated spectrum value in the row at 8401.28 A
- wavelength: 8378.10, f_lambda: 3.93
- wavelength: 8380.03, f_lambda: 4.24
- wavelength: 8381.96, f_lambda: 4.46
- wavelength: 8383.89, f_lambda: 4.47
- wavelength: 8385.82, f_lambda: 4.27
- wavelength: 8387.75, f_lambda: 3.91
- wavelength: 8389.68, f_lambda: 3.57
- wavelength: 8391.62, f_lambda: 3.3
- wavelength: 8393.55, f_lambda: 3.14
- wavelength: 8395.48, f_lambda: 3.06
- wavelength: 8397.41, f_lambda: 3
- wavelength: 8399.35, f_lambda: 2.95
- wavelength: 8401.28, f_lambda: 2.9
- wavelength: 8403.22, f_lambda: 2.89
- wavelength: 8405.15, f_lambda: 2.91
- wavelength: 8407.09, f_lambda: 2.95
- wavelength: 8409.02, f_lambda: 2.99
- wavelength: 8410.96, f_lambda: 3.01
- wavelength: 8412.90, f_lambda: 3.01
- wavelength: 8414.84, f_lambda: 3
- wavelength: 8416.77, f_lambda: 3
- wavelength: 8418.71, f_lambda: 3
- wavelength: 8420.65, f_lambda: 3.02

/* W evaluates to 2.9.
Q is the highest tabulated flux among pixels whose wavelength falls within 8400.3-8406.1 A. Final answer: 2.91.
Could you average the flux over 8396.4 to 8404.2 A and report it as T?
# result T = 2.94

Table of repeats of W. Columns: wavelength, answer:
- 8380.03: 4.24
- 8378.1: 3.93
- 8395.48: 3.06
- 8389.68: 3.57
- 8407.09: 2.95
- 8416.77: 3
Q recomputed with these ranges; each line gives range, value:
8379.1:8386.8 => 4.47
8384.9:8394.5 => 4.27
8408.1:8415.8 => 3.01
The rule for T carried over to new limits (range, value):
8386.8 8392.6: 3.59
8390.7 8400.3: 3.09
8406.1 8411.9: 2.98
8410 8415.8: 3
